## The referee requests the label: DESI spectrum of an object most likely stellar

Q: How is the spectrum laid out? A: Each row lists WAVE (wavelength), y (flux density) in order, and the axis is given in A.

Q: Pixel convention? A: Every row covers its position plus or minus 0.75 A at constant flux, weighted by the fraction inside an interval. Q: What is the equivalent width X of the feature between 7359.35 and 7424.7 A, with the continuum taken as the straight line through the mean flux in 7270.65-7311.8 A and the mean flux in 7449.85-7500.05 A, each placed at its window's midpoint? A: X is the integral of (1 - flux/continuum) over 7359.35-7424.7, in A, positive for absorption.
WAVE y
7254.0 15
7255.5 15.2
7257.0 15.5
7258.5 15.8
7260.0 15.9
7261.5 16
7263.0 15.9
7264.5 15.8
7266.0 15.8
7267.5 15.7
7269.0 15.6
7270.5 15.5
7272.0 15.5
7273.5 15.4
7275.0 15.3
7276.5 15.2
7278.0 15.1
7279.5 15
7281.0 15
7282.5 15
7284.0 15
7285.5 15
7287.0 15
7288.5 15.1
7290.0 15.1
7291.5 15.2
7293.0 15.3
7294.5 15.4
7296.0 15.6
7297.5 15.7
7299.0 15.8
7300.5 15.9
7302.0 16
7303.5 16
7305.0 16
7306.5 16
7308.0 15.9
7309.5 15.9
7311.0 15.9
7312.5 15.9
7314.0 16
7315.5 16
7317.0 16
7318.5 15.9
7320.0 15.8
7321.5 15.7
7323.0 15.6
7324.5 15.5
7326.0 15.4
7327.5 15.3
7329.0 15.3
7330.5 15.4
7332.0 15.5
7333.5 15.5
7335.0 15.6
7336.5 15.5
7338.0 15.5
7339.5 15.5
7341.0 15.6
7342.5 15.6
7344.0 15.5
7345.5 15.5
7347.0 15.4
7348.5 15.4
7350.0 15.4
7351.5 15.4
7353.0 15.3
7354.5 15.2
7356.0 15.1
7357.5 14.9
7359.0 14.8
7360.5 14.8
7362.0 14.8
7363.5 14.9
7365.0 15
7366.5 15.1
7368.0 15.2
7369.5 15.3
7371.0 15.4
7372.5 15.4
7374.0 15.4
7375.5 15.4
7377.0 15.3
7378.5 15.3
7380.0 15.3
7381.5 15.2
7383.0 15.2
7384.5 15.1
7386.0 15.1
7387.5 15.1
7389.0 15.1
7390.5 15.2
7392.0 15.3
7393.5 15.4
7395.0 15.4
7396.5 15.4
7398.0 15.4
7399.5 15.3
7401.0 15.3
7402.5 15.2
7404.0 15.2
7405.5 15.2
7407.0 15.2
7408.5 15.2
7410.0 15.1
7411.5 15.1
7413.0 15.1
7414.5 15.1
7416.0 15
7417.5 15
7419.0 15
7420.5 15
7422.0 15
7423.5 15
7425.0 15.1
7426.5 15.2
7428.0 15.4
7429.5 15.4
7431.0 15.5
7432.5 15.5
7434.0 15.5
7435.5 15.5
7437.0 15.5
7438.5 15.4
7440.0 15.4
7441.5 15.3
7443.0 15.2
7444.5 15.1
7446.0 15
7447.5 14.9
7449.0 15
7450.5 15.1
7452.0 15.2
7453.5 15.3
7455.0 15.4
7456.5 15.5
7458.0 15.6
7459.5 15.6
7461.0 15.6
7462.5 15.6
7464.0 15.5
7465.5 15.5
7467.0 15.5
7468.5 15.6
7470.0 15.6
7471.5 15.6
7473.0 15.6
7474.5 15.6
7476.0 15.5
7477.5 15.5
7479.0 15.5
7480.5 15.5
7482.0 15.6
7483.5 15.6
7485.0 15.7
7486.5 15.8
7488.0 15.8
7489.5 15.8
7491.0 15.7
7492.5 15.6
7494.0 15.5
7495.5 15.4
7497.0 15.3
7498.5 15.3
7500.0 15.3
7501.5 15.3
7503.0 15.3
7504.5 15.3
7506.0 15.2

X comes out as 1.4 A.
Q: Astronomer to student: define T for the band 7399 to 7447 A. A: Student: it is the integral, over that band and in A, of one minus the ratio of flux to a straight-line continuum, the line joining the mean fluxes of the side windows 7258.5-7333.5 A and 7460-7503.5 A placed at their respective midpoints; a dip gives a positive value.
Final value 1.0 A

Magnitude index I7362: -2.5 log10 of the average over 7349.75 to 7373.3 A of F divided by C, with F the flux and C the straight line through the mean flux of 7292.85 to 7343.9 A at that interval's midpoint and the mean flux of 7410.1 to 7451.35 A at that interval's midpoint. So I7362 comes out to 0.03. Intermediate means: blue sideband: 15.7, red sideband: 15.2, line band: 15.1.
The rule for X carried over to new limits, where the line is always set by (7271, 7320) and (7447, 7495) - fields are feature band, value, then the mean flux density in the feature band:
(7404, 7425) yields 0.6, 15.1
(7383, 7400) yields 0.3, 15.3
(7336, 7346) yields 0.0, 15.5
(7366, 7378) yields 0.2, 15.3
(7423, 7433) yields 0.1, 15.3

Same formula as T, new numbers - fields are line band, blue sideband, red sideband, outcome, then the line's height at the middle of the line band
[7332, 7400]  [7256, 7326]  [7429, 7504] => 1.1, 15.5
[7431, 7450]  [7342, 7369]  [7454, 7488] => 0.2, 15.5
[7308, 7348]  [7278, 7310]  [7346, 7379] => -0.8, 15.3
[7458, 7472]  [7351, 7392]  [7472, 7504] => -0.1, 15.5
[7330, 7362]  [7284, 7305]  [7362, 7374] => -0.2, 15.3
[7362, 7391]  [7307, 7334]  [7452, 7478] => 0.8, 15.6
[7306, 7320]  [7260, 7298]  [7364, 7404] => -0.5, 15.3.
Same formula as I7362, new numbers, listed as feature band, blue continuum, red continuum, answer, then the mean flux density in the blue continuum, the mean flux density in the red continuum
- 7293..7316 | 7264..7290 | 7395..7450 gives -0.04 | 15.3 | 15.2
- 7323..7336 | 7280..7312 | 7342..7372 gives -0.01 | 15.5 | 15.2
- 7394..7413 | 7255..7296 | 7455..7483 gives 0.02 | 15.4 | 15.6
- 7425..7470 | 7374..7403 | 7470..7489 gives 0.01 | 15.3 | 15.6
